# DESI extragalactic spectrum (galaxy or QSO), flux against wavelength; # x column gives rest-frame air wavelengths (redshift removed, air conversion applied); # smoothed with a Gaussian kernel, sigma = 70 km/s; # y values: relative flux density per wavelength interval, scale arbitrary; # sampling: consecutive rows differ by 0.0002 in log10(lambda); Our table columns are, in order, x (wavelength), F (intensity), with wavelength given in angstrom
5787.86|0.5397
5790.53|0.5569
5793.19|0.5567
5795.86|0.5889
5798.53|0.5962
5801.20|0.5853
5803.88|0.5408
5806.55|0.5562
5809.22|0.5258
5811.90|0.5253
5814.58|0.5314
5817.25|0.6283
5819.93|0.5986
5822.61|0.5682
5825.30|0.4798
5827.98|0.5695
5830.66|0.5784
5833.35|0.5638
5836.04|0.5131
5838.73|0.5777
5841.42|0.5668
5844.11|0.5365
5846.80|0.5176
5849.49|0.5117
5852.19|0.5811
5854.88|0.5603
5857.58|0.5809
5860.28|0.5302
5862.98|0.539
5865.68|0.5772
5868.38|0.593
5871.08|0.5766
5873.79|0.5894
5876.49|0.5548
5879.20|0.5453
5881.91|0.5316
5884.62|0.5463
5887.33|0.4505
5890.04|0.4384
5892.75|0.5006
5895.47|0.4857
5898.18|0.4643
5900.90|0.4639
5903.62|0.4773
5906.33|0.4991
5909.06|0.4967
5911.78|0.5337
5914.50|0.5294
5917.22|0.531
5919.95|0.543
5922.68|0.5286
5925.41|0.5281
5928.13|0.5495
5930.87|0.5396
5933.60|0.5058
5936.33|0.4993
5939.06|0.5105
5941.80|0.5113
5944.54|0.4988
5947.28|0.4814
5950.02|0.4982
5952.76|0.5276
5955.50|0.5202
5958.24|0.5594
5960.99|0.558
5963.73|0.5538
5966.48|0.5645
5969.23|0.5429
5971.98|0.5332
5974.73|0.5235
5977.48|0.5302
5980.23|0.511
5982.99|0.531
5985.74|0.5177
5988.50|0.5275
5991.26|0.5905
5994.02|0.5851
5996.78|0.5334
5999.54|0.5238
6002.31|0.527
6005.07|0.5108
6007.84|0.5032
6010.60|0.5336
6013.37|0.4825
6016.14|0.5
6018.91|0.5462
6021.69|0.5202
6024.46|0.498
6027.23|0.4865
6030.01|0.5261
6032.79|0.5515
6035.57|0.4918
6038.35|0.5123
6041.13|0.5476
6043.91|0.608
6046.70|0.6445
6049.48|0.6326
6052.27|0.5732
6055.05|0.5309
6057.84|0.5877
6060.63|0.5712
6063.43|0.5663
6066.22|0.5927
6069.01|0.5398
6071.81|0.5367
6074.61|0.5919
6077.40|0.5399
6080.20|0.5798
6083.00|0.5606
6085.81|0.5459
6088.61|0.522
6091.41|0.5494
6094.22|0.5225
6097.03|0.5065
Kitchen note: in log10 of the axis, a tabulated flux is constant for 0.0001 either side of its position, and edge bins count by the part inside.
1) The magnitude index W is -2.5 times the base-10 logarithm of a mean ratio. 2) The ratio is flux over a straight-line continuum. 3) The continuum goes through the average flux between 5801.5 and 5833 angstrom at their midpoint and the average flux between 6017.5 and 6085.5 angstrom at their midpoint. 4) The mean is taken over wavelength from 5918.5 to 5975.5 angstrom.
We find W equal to 0.06 mag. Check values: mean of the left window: 0.556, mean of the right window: 0.555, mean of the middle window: 0.527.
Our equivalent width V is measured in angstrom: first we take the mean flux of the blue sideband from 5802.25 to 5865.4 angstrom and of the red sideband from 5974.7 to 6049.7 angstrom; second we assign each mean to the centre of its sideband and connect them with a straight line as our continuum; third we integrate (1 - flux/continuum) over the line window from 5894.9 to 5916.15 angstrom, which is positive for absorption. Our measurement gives 2.0 angstrom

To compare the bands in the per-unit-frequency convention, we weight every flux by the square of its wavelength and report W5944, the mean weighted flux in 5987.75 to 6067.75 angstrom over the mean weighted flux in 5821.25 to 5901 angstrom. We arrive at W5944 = 1.07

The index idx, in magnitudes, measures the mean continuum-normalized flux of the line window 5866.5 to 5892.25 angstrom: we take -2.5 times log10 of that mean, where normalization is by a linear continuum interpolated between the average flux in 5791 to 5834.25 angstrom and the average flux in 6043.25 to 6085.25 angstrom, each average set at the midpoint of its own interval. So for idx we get 0.06 mag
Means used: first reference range 0.562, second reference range 0.576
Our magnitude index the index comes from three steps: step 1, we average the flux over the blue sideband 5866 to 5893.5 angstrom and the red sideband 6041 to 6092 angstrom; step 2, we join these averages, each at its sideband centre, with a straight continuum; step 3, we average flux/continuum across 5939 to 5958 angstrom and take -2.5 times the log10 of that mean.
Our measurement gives 0.08 mag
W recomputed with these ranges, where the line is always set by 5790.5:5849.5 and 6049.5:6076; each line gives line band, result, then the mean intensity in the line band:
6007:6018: 0.120 mag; 0.507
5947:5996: 0.052 mag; 0.538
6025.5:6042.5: 0.097 mag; 0.519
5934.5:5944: 0.114 mag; 0.506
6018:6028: 0.109 mag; 0.513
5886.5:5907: 0.185 mag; 0.472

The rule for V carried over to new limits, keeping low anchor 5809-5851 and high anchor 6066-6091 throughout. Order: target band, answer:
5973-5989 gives 0.9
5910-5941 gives 1.4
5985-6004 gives 0.3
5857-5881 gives -0.6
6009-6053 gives 1.1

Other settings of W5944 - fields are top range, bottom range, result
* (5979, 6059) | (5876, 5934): 1.10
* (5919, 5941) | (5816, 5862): 0.97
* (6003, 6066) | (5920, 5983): 1.06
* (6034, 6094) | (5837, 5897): 1.11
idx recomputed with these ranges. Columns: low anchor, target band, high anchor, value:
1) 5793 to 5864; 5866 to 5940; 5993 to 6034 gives 0.05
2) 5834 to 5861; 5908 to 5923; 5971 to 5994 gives 0.03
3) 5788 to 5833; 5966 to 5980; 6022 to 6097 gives 0.04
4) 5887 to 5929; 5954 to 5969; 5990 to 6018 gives -0.07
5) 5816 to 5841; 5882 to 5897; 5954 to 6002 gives 0.14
